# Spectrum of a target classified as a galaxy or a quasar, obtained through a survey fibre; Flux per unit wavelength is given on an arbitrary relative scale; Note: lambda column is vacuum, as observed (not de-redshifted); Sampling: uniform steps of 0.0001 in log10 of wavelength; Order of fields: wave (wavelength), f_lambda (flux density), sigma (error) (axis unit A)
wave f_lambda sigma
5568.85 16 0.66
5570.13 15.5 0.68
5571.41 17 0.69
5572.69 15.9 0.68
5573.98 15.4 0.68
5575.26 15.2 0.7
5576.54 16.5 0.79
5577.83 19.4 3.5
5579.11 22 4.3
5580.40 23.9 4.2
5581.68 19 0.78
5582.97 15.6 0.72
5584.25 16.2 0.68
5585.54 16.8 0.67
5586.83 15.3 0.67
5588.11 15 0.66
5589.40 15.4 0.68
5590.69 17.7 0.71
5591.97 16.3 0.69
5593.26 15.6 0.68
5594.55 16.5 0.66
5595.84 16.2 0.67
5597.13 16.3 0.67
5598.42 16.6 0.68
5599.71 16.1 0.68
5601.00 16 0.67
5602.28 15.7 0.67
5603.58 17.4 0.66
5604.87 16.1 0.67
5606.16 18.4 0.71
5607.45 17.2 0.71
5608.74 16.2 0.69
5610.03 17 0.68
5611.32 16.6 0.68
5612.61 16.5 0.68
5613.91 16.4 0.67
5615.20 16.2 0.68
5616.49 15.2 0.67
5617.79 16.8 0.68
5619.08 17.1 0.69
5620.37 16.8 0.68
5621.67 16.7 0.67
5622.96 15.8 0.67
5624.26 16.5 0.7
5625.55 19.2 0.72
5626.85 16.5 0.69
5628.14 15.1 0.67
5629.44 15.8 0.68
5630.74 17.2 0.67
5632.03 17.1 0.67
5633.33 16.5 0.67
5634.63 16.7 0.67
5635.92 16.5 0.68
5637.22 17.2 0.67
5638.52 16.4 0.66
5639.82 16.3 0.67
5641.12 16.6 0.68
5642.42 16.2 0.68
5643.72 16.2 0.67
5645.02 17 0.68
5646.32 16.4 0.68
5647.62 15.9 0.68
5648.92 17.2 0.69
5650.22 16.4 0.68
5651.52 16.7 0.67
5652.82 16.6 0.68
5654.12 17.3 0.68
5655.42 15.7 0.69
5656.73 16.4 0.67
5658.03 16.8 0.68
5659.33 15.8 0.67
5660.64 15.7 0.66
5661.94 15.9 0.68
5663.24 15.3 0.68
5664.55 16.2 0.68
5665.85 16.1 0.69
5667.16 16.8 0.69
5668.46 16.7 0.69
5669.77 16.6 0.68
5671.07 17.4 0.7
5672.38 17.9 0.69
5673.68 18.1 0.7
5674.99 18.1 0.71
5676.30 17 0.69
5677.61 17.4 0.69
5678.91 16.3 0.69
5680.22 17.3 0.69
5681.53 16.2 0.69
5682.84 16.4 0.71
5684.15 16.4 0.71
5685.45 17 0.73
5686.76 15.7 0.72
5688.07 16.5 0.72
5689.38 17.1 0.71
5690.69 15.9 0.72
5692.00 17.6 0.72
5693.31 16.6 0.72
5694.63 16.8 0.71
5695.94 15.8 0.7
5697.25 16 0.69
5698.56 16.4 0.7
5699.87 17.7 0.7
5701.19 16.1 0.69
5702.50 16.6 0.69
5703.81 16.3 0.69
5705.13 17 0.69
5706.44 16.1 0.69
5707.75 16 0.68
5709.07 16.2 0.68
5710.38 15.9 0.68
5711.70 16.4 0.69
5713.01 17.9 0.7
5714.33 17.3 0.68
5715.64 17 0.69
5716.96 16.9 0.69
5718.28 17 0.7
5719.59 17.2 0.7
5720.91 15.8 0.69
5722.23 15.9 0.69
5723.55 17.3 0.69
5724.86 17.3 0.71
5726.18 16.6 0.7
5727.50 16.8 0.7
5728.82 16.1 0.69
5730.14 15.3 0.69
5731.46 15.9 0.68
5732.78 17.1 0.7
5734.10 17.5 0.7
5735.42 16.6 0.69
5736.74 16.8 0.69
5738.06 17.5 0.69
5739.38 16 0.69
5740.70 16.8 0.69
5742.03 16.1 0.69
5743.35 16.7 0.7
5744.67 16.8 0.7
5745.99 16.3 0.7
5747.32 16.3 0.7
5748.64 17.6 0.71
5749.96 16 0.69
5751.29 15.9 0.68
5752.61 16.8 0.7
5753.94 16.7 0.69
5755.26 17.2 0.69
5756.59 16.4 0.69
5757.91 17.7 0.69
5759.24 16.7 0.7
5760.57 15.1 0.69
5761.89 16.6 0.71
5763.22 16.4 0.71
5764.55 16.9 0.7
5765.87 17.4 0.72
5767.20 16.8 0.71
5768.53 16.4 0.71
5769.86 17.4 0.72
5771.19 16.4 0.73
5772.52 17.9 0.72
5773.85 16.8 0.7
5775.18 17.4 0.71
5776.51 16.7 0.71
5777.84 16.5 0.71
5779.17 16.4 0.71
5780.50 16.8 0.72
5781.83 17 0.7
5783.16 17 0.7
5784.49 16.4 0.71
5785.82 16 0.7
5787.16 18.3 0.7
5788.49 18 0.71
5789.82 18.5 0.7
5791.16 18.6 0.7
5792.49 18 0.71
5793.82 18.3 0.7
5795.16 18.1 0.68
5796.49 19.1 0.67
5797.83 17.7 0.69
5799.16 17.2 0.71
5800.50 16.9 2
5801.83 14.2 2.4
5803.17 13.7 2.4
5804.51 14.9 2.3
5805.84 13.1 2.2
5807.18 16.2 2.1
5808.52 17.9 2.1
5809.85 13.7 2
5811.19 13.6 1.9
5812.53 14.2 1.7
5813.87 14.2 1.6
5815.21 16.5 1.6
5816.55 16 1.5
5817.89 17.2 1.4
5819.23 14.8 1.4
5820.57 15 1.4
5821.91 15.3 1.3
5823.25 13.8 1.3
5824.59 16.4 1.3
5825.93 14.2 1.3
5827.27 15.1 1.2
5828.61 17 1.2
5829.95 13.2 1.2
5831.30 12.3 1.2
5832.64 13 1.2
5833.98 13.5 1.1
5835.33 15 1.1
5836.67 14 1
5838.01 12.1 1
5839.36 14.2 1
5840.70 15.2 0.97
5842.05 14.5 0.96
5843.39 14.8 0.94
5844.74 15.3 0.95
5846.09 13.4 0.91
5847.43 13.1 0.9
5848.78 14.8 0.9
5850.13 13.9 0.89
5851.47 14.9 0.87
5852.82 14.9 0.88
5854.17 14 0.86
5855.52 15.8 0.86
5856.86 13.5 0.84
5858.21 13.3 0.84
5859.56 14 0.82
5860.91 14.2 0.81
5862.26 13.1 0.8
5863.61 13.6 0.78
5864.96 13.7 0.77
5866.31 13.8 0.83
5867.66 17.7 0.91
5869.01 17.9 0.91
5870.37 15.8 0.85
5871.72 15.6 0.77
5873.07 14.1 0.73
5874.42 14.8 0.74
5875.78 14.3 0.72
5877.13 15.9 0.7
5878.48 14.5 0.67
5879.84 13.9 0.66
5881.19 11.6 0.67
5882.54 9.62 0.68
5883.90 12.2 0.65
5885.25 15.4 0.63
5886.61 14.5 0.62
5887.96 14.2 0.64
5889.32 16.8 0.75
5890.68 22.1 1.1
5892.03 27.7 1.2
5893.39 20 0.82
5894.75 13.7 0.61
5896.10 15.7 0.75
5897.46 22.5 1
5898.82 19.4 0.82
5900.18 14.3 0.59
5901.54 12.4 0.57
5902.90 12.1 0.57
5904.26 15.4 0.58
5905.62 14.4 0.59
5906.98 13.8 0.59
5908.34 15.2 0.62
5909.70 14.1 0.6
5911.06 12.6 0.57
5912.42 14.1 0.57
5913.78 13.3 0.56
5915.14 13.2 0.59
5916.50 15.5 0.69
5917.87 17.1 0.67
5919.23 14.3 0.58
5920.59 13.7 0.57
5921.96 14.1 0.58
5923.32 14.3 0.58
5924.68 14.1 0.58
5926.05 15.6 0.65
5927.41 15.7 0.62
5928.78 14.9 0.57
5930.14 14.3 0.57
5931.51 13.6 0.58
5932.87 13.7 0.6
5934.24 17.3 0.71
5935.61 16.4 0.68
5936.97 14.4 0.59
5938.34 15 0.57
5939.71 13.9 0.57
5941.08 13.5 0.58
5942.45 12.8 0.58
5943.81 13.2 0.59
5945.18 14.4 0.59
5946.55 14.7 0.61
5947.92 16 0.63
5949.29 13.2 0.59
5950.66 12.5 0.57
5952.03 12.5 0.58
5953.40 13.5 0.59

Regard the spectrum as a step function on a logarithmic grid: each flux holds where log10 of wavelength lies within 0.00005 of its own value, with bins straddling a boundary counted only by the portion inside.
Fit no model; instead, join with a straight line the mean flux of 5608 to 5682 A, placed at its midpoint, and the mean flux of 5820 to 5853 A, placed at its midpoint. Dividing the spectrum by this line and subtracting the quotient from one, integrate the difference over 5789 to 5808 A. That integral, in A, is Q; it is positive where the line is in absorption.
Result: -2.5 A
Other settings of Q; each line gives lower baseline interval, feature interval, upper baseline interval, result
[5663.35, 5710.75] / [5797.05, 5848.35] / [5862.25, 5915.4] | 3.0 A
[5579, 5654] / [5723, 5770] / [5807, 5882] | -3.5 A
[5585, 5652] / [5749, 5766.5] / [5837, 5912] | -1.1 A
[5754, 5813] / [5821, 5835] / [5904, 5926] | 1.3 A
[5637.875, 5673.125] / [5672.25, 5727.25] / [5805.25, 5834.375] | -2.4 A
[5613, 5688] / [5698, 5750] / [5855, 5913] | -1.6 A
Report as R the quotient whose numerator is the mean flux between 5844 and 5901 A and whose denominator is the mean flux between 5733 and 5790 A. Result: 0.9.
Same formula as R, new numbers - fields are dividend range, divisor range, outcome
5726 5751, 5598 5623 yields 1.00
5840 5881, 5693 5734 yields 0.88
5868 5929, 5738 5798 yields 0.90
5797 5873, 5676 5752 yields 0.89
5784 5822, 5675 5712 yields 0.98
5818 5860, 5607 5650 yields 0.87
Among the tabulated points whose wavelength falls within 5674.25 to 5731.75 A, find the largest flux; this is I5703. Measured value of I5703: 18.1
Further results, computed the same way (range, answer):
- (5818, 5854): 17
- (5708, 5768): 17.9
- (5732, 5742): 17.5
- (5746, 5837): 19.1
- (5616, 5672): 19.2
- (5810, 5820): 17.2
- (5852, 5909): 27.7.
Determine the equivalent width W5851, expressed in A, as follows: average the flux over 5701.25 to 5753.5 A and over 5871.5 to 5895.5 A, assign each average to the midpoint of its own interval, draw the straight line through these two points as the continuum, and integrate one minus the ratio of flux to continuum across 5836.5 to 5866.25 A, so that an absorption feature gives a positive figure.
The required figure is 3.2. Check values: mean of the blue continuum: 16.6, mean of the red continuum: 15.6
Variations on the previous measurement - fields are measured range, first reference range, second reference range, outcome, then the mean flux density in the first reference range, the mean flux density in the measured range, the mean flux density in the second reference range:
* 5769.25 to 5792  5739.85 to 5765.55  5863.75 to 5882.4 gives -1.47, 16.6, 17.2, 14.7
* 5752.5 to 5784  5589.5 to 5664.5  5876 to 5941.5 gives -2.00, 16.5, 16.8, 15.1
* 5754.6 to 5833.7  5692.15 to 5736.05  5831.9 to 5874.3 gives -4.35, 16.6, 16.2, 14.4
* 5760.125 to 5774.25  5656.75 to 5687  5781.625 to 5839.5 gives -0.69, 16.7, 16.8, 15.7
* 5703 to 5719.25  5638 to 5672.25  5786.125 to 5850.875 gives -0.62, 16.4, 16.7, 15.4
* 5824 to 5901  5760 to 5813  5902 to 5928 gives 0.91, 16.6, 15.1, 14.3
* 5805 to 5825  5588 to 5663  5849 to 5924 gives 0.32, 16.5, 15.2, 15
